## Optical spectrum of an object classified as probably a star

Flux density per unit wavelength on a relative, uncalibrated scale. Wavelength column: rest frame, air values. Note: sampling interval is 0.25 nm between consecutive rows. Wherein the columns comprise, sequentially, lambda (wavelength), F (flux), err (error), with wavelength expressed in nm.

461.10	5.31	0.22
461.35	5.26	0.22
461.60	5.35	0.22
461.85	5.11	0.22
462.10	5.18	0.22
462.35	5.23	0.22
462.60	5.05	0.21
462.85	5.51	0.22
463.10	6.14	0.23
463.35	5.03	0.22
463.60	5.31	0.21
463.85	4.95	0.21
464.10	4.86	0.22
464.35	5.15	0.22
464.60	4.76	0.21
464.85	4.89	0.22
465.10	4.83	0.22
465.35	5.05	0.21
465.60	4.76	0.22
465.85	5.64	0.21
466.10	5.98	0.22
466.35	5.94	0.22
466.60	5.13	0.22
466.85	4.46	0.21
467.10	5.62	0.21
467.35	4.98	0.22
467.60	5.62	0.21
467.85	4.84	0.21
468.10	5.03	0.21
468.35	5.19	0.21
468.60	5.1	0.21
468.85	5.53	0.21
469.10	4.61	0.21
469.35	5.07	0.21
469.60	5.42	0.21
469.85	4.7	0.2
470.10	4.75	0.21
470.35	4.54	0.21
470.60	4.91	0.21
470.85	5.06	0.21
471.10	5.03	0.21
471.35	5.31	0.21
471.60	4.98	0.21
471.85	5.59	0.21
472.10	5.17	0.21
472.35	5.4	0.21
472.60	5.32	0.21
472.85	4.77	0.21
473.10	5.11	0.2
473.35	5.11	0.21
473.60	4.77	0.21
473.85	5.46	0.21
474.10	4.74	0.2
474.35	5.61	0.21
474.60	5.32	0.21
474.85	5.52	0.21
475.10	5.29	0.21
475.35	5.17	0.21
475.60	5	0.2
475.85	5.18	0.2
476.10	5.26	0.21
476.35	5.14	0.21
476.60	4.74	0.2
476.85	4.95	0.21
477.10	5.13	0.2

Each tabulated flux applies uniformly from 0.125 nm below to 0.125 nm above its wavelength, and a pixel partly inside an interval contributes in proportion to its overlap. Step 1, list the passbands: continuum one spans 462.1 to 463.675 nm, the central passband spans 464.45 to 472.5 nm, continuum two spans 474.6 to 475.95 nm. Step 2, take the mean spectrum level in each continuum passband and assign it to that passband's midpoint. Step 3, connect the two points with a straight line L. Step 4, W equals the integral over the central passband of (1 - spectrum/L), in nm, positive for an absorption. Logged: 0.28 nm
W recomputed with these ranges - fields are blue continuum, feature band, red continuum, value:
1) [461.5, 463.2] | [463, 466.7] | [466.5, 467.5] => -0.020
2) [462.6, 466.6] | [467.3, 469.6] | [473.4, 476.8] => 0.037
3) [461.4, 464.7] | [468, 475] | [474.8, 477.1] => 0.056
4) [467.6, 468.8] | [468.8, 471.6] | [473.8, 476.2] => 0.101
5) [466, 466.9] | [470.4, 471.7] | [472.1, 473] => 0.050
